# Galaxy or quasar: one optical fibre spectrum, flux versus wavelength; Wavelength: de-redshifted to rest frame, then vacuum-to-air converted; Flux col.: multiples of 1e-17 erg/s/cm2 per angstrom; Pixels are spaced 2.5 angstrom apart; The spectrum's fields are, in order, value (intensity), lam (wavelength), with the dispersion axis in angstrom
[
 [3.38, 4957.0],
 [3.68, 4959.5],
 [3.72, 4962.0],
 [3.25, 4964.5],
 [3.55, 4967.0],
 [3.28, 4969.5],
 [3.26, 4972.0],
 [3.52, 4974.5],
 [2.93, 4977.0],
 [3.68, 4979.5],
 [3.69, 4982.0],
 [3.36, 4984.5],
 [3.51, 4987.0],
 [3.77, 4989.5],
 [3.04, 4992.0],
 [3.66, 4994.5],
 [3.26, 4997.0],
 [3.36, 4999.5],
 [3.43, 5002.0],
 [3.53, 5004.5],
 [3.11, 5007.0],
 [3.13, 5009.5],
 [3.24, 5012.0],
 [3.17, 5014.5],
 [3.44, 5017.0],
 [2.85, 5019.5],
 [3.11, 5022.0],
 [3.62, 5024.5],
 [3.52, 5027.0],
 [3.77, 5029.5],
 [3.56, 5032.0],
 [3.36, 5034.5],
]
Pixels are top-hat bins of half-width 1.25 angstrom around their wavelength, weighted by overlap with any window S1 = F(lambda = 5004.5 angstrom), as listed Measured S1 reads 3.53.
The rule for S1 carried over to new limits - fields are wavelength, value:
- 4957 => 3.38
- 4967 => 3.55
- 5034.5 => 3.36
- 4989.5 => 3.77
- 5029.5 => 3.77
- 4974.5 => 3.52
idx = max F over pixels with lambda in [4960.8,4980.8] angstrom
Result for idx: 3.72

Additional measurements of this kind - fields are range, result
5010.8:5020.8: 3.44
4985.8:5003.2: 3.77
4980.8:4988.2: 3.69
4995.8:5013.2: 3.53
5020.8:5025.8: 3.62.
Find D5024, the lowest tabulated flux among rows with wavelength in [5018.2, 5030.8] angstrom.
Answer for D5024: 2.85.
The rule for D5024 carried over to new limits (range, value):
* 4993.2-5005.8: 3.26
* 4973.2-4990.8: 2.93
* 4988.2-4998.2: 3.04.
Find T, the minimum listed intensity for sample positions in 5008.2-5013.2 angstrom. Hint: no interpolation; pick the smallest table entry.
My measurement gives 3.13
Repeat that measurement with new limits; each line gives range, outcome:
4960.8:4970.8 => 3.25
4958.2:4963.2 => 3.68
